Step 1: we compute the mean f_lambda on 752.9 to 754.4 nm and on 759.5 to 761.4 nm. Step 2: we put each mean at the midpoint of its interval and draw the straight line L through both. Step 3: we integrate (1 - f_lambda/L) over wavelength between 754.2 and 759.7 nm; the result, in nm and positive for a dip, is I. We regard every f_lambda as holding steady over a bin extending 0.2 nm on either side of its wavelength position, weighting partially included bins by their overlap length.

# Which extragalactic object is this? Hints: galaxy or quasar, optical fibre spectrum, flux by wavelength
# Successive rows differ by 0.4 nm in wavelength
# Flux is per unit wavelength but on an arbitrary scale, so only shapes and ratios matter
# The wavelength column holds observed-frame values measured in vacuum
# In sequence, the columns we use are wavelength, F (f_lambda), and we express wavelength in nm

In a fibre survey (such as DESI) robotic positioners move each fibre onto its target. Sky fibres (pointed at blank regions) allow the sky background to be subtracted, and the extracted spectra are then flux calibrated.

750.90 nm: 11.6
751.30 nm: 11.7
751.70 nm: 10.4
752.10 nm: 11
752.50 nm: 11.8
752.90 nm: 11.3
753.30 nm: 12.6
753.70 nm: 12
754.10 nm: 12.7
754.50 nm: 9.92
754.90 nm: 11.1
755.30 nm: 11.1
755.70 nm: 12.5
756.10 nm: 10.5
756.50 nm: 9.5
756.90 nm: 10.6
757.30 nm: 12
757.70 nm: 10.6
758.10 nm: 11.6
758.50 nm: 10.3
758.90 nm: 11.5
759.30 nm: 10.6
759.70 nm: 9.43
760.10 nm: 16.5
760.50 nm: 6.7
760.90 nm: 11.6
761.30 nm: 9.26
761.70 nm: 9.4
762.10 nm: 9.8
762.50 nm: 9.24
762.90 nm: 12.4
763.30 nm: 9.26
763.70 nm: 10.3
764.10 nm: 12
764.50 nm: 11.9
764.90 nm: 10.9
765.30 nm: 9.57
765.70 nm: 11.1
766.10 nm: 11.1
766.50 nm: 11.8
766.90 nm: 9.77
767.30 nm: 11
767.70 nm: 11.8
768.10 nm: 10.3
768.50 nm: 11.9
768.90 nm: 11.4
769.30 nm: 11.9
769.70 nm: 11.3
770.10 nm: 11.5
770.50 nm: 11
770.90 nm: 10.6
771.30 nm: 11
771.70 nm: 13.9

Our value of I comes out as 0.27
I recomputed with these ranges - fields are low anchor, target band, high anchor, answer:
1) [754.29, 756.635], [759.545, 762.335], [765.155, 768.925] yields 0.129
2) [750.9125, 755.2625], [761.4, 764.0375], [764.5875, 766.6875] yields 0.220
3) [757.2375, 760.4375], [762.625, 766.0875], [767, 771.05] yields 0.118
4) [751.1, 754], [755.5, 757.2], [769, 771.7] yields 0.103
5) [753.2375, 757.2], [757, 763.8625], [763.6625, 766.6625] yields 0.338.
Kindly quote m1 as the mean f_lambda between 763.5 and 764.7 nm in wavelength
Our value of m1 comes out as 11.4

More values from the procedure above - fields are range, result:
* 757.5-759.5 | 10.9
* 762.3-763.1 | 10.8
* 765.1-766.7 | 10.9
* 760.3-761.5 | 9.19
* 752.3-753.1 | 11.6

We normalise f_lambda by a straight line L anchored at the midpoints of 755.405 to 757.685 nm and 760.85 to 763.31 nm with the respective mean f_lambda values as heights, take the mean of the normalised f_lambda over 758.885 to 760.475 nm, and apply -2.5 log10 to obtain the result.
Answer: -0.10 mag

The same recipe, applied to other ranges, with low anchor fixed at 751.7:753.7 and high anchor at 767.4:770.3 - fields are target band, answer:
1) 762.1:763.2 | 0.10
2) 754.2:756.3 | 0.04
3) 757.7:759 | 0.05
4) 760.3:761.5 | 0.24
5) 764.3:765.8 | 0.06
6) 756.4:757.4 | 0.08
